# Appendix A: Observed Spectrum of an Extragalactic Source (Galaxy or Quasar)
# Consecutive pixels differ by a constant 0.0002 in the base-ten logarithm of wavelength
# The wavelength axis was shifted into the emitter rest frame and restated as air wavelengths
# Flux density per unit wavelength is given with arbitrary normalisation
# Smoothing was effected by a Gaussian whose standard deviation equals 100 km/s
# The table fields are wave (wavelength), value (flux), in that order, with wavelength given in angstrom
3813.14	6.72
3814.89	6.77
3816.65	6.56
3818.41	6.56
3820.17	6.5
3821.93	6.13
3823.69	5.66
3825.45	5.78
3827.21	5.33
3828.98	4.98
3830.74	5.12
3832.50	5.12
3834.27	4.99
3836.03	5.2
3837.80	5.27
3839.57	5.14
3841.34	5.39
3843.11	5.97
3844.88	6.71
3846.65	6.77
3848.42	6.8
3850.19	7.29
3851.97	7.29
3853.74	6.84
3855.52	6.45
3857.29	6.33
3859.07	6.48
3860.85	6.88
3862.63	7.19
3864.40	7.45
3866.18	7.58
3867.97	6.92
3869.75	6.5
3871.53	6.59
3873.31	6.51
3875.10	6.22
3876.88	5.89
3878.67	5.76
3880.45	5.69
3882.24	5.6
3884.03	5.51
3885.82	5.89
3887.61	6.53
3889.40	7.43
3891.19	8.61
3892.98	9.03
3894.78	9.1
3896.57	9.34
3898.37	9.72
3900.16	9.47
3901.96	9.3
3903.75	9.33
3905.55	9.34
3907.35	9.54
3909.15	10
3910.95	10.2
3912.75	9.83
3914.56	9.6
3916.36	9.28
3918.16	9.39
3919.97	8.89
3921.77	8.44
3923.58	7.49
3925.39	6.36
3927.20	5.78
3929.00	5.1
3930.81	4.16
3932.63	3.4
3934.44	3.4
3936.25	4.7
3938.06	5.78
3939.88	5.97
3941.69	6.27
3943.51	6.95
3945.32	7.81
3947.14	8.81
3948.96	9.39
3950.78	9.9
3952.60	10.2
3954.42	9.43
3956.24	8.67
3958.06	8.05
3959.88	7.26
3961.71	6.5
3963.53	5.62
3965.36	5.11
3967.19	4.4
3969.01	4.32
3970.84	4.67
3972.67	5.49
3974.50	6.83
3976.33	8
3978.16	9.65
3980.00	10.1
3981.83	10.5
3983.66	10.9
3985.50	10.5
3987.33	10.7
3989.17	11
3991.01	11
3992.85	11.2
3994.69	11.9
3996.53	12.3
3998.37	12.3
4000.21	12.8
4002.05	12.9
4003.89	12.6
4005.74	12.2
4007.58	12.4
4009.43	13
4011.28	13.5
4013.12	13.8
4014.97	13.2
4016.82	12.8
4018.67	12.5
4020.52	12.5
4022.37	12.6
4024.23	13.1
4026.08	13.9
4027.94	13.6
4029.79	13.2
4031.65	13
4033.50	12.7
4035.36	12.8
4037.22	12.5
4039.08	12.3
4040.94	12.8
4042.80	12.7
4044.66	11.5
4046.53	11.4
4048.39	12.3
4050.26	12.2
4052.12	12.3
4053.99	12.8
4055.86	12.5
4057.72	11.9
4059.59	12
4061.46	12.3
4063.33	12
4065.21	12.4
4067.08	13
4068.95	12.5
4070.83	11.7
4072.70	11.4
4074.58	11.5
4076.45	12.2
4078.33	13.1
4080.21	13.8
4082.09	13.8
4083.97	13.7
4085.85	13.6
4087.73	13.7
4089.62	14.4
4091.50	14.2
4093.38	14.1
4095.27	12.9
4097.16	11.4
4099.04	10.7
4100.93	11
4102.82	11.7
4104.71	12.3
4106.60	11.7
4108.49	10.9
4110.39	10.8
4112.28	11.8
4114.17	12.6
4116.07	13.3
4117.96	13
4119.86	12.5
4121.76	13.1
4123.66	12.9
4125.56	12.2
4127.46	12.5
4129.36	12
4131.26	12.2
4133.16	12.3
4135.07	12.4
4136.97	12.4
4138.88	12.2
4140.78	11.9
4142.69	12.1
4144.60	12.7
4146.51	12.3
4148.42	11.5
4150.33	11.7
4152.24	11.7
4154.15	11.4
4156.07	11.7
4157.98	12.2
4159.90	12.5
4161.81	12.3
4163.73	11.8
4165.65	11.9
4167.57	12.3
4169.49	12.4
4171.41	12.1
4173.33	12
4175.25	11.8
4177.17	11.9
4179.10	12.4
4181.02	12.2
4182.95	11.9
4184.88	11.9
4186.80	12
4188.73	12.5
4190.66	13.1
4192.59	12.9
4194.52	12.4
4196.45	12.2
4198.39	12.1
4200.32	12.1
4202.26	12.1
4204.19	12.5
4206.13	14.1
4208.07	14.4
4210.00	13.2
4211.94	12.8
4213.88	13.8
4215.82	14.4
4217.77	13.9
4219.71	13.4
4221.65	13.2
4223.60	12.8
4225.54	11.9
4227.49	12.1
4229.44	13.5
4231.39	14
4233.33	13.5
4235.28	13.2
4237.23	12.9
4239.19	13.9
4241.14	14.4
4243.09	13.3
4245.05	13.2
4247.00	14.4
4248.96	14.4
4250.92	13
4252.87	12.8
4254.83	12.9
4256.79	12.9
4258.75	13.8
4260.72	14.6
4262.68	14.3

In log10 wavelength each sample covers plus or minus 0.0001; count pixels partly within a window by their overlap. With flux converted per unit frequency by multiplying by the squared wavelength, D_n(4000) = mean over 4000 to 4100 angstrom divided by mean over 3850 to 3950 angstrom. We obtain 1.87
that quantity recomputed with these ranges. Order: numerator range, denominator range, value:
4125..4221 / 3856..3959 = 1.88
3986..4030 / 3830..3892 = 2.13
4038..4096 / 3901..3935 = 1.74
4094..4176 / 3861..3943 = 1.85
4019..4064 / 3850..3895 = 2.01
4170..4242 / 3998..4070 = 1.11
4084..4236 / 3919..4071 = 1.34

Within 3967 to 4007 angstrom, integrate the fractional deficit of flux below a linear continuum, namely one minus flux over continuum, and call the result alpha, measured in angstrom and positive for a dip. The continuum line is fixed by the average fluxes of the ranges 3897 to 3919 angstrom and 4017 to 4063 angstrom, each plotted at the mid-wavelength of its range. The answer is 5.1 angstrom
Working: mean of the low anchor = 9.58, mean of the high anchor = 12.6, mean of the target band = 9.96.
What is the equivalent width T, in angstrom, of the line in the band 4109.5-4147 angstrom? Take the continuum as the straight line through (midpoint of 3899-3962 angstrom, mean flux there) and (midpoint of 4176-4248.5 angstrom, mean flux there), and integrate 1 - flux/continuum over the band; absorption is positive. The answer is -3.0 angstrom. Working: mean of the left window 7.85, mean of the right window 13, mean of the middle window 12.4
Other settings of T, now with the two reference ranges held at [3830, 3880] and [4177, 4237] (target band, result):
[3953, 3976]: 5.1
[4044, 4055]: -2.4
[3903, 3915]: -3.9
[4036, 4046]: -2.6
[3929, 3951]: 4.7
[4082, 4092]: -3.1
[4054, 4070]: -3.4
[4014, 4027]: -4.9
